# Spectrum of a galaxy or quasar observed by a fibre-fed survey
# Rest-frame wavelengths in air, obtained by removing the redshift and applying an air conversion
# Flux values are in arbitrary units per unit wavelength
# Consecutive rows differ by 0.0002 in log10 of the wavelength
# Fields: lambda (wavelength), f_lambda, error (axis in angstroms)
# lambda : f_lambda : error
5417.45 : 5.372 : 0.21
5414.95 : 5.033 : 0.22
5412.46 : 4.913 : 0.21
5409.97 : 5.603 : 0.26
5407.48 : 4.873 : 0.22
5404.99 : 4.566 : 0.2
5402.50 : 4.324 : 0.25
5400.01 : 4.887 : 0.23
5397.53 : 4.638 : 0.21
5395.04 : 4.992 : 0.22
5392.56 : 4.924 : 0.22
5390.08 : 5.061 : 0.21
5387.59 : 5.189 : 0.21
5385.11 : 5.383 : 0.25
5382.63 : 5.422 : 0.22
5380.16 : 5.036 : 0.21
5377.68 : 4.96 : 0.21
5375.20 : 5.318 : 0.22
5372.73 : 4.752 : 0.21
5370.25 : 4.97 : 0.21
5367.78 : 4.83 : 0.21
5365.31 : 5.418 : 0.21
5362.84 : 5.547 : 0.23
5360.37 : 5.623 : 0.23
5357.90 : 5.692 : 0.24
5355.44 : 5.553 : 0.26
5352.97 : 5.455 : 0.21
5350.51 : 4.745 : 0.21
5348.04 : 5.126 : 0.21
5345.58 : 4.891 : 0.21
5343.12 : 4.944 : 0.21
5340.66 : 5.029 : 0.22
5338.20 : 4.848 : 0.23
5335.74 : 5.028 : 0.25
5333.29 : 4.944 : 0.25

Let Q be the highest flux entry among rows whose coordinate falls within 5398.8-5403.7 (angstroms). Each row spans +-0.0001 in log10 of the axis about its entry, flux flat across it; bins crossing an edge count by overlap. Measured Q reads 4.887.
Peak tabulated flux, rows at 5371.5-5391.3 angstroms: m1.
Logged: 5.422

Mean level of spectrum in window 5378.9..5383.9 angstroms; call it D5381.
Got 5.23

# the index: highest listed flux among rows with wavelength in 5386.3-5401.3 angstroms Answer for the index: 5.189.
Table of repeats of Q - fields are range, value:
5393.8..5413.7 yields 5.603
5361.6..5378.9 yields 5.547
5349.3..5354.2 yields 5.455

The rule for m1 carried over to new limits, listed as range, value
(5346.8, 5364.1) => 5.692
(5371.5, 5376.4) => 5.318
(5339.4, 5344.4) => 5.029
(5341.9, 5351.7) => 5.126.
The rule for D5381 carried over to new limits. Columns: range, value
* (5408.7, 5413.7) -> 5.26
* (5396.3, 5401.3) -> 4.76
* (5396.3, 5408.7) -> 4.66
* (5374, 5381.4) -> 5.1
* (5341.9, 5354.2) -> 5.03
